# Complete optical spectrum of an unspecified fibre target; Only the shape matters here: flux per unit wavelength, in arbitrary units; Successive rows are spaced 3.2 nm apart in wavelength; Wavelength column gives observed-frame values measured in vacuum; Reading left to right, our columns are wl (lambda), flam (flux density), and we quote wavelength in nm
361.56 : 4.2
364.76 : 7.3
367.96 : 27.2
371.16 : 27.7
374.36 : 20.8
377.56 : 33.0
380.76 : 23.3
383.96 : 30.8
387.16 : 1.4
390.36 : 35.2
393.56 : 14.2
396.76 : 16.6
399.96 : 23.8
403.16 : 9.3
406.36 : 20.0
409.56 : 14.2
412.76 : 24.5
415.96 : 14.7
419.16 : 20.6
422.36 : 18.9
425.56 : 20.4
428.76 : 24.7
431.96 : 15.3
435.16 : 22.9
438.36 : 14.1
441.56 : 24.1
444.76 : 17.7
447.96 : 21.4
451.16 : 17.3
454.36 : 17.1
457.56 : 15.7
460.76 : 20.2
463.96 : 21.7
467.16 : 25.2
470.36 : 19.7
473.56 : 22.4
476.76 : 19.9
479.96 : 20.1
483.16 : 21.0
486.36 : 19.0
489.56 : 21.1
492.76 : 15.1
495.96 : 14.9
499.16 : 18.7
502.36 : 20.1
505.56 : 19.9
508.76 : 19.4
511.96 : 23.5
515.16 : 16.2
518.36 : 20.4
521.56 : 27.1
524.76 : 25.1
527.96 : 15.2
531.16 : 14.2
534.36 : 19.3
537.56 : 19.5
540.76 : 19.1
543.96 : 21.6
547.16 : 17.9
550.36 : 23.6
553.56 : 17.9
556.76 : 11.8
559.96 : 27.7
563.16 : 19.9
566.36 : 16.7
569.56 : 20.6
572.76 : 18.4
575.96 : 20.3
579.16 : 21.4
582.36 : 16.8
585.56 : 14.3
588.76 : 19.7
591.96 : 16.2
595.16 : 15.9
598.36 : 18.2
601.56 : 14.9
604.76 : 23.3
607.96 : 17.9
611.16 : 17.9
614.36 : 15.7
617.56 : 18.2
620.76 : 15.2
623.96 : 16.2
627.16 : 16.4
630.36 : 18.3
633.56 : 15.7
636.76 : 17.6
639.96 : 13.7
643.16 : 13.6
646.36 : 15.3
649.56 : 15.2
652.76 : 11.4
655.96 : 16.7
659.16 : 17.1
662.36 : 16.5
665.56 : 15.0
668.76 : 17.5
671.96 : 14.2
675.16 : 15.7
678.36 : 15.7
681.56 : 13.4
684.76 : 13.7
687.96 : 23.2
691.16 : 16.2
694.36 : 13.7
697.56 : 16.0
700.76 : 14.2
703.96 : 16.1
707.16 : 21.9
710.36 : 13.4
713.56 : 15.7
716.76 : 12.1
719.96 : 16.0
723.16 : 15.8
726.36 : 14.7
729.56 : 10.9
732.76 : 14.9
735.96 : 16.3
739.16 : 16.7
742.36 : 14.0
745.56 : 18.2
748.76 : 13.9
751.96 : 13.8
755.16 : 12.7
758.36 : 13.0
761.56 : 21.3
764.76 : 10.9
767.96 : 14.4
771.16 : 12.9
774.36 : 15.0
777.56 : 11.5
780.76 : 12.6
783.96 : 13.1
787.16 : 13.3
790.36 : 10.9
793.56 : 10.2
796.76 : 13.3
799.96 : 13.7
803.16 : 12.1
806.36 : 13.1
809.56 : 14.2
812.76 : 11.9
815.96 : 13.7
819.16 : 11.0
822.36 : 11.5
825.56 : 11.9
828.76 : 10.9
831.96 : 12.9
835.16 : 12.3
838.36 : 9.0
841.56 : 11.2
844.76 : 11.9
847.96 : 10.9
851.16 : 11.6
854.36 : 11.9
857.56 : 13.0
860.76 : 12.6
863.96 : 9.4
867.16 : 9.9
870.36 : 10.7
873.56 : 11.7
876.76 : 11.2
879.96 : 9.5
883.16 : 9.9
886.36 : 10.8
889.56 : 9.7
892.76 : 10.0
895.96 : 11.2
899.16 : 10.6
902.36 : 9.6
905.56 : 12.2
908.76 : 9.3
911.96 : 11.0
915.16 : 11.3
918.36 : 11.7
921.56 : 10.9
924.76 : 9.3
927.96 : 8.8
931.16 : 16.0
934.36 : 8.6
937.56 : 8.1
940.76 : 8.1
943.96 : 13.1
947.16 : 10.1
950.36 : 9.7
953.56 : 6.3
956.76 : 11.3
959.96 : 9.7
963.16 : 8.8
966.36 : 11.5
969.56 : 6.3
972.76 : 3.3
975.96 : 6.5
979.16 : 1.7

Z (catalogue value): 0.050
